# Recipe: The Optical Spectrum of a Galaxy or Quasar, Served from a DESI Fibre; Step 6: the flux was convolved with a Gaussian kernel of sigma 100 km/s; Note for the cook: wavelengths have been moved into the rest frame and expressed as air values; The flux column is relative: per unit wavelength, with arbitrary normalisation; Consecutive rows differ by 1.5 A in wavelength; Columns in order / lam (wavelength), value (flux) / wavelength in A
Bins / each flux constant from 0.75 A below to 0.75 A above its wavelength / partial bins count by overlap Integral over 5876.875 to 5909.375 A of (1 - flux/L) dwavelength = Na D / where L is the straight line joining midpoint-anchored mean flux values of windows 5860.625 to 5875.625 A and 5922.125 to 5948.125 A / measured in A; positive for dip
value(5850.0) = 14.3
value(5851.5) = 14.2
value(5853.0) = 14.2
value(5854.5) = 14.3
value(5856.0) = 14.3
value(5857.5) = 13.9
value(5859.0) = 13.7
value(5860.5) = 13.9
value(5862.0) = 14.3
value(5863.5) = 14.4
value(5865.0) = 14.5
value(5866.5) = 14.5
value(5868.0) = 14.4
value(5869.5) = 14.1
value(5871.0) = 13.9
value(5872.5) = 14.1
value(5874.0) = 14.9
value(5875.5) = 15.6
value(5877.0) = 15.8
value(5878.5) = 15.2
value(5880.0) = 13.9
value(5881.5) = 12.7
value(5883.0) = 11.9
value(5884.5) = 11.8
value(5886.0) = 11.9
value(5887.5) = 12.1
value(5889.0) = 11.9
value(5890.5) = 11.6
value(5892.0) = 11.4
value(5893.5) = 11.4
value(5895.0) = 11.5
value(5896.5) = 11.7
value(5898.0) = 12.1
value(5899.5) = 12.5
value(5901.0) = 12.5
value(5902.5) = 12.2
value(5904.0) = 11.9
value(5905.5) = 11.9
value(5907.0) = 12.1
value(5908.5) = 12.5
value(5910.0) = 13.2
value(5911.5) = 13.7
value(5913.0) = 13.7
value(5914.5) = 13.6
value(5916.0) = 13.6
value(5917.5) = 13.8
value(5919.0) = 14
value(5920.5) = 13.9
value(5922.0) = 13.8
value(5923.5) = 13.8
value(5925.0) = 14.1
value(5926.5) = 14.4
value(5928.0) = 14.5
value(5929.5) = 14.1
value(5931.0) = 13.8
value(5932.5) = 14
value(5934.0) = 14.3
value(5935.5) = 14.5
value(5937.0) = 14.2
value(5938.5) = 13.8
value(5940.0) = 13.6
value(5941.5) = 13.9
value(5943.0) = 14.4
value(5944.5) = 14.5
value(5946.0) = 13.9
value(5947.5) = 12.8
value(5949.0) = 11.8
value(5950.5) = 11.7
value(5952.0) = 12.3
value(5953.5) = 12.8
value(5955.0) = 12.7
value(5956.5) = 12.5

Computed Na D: 4.4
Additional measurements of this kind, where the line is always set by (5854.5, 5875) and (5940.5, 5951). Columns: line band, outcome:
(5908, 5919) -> 0.2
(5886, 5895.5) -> 1.6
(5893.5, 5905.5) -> 1.6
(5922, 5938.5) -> -0.8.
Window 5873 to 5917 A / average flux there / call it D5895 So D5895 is 12.8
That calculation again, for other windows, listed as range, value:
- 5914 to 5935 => 14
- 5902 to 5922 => 13.1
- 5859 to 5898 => 13.3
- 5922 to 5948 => 14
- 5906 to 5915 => 13.1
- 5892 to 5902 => 11.9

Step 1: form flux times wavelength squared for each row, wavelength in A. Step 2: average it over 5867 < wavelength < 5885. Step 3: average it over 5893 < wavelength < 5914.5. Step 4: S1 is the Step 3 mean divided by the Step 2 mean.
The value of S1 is 0.89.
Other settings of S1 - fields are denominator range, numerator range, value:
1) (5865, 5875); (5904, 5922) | 0.94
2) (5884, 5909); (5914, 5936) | 1.19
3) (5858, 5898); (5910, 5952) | 1.05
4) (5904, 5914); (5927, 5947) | 1.11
